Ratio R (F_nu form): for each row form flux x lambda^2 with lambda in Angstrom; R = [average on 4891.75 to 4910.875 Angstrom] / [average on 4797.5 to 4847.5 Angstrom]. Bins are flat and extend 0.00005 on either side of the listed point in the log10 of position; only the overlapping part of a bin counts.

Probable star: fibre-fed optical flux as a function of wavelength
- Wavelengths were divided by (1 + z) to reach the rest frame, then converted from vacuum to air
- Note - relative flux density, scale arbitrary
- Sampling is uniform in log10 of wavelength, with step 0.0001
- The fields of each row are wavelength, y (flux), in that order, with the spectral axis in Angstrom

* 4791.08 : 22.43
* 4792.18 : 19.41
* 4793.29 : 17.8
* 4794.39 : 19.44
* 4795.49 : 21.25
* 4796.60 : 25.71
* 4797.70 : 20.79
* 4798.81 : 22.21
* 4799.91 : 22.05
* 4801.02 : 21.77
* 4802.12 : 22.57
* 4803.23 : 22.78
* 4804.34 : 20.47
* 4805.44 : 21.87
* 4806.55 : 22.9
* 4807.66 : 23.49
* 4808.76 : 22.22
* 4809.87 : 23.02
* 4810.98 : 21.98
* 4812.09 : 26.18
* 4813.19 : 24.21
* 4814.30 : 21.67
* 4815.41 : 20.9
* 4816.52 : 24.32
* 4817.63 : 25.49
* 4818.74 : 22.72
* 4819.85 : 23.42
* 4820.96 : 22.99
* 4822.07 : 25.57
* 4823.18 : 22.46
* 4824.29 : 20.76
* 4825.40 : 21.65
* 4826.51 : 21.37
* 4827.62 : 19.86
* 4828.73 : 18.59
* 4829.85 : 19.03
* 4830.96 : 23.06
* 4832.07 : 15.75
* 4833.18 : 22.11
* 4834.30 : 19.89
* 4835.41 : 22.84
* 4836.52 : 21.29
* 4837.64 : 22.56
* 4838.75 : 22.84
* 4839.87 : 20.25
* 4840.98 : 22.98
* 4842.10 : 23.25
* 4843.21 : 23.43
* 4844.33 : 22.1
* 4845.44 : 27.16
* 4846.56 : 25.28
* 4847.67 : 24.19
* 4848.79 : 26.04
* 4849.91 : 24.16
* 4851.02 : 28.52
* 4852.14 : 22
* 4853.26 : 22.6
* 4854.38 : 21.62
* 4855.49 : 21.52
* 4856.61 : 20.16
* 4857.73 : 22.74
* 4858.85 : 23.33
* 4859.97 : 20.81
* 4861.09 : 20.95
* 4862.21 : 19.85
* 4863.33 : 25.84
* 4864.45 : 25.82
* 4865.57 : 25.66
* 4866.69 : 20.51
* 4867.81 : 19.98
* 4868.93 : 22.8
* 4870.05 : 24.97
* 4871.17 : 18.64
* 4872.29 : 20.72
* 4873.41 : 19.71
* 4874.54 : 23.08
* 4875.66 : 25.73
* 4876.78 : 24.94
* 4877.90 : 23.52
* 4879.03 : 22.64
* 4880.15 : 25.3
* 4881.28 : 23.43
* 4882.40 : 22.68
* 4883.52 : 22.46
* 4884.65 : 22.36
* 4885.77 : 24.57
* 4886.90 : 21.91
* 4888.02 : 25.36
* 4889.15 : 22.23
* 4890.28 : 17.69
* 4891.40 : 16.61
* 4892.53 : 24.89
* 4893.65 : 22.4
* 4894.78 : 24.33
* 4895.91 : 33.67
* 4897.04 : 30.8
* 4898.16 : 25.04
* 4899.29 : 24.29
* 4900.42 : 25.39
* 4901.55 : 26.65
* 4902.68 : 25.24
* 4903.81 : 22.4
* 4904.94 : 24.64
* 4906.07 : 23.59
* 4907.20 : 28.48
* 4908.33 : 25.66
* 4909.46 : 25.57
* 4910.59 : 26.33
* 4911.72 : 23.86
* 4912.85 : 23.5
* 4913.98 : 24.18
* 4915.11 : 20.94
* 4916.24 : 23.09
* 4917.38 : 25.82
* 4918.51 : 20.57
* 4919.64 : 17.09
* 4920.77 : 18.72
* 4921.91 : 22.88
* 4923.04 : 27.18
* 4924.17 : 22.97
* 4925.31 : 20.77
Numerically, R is 1.19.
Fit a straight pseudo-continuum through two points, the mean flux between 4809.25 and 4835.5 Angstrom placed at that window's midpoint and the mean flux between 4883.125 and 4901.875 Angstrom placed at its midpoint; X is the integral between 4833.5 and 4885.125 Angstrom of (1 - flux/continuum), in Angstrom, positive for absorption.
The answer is 0.56 Angstrom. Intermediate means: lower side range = 22.1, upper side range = 24.1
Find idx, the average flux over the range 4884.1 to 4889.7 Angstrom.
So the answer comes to 23.3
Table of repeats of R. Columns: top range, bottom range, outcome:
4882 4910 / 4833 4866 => 1.08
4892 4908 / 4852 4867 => 1.17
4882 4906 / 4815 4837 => 1.14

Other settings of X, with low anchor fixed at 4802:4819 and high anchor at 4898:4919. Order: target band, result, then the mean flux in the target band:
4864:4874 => 0.8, 22.1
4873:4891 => 0.8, 22.9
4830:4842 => 1.0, 21.3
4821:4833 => 1.2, 21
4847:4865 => 0.4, 23.1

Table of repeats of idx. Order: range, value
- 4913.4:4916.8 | 22.8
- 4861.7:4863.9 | 22.9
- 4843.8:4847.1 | 24.9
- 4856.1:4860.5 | 21.8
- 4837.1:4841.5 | 22.2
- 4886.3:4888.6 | 23.6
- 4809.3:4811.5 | 22.5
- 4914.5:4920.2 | 21.5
